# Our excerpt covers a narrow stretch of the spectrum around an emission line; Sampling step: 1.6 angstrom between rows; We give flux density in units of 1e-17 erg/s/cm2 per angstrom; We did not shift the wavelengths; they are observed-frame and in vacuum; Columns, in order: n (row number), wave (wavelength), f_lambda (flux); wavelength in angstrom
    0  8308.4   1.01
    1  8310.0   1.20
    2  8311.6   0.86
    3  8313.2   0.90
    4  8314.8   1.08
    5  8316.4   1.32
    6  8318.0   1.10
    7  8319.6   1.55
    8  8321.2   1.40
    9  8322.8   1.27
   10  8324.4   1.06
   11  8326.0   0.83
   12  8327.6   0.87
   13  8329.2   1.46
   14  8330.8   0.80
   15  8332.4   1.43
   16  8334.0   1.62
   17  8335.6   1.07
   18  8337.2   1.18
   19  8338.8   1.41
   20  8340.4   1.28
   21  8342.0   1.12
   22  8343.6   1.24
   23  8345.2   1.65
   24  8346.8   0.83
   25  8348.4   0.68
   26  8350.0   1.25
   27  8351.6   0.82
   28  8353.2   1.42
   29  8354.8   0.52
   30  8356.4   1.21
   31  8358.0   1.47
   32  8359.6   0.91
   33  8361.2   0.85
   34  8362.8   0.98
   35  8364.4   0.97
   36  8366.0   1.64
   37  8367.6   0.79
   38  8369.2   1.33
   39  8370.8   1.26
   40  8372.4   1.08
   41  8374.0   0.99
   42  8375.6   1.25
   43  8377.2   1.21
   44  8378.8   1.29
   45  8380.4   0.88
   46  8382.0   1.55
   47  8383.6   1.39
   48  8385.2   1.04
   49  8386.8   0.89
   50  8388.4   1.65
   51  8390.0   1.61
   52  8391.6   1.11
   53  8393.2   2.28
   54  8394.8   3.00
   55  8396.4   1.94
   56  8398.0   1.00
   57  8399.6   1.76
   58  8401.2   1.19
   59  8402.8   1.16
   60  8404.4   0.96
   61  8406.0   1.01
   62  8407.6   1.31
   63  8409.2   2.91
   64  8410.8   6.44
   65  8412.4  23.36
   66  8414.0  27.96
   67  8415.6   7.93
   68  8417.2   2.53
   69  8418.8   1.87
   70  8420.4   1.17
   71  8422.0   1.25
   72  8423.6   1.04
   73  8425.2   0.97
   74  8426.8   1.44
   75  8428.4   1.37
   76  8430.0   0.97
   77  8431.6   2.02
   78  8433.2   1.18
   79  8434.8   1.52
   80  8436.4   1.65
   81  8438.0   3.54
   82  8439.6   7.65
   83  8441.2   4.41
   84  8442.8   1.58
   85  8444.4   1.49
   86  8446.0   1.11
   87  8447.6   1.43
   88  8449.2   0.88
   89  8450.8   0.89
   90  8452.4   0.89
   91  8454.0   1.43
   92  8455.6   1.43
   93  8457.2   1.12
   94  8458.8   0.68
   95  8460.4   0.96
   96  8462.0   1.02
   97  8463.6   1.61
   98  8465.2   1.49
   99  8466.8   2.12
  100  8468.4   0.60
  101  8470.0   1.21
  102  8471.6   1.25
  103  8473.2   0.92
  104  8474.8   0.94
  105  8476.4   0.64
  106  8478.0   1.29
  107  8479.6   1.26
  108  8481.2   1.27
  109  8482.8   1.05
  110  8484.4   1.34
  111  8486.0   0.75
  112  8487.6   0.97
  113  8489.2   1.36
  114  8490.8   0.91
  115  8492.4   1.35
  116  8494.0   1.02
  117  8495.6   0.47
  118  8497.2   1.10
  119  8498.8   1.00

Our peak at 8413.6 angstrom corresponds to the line H-alpha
